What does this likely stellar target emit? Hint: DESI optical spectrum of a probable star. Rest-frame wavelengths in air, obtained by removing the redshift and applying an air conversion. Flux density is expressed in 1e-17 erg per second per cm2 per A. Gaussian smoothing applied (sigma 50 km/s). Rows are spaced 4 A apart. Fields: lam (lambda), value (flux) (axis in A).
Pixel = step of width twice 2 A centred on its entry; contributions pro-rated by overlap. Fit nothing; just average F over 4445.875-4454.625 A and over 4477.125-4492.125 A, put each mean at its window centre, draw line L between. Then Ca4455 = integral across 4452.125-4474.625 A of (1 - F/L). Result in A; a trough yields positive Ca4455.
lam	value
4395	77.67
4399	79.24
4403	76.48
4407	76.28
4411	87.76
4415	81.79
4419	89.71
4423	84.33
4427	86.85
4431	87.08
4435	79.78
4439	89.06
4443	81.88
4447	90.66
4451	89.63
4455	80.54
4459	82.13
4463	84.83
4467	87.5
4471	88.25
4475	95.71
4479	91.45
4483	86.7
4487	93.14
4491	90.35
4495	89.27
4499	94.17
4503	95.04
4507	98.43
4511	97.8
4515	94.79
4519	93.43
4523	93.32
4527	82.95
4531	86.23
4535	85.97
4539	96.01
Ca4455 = 0.9 A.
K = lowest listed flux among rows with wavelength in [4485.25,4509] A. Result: 89.27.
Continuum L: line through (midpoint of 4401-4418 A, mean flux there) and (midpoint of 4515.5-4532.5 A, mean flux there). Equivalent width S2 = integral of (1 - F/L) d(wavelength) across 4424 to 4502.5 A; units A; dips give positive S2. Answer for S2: -2.6 A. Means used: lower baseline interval 81.1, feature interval 87.9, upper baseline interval 89.6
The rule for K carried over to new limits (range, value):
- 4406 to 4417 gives 76.28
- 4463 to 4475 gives 84.83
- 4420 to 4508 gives 79.78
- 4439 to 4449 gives 81.88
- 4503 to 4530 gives 82.95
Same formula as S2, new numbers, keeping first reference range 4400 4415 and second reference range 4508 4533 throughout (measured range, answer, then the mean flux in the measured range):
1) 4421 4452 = -1.0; 86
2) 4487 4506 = -0.7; 92.6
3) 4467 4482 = -0.7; 90.9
